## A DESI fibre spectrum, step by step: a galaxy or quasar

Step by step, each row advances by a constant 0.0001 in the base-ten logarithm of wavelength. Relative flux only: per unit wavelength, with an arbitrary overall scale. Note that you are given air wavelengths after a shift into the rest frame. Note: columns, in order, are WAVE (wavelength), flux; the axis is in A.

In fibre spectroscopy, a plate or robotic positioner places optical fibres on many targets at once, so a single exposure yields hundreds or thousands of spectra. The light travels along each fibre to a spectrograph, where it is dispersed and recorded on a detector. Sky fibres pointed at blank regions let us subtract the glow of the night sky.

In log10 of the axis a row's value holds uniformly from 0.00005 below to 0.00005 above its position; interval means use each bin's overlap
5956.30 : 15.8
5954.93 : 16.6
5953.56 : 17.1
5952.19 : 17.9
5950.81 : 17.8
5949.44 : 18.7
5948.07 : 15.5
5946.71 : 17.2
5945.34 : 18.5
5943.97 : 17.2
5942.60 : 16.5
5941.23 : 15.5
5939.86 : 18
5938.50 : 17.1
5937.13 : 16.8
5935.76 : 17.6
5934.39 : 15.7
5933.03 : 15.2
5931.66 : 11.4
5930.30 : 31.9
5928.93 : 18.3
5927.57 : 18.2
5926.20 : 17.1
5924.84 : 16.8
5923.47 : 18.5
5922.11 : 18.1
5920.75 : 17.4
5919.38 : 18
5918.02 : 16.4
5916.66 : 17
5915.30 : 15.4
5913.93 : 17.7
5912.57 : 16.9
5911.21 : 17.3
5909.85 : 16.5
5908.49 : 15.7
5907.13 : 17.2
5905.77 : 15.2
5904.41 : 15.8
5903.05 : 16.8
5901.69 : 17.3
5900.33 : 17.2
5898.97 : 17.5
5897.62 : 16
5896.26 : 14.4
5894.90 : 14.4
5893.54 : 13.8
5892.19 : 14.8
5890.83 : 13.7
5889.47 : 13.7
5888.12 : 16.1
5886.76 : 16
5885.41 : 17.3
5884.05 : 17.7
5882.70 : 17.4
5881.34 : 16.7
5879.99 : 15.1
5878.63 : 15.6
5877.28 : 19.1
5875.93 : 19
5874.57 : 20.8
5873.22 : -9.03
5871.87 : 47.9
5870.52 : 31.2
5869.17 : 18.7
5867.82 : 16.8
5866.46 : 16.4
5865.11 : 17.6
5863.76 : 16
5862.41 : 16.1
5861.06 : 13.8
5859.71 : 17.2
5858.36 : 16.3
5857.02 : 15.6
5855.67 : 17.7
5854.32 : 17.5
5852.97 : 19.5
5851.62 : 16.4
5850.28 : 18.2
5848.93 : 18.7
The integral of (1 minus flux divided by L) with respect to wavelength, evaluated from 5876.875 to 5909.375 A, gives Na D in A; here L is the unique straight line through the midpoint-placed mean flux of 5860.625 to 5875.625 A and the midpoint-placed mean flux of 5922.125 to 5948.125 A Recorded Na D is 4.2 A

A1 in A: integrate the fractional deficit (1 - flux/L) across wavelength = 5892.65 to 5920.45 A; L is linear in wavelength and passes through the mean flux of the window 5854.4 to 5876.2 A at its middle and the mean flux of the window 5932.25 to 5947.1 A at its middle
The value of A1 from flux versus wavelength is 1.7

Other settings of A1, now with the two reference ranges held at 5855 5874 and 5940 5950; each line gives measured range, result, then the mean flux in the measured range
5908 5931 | -1.0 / 18.1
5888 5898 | 1.8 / 14.5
